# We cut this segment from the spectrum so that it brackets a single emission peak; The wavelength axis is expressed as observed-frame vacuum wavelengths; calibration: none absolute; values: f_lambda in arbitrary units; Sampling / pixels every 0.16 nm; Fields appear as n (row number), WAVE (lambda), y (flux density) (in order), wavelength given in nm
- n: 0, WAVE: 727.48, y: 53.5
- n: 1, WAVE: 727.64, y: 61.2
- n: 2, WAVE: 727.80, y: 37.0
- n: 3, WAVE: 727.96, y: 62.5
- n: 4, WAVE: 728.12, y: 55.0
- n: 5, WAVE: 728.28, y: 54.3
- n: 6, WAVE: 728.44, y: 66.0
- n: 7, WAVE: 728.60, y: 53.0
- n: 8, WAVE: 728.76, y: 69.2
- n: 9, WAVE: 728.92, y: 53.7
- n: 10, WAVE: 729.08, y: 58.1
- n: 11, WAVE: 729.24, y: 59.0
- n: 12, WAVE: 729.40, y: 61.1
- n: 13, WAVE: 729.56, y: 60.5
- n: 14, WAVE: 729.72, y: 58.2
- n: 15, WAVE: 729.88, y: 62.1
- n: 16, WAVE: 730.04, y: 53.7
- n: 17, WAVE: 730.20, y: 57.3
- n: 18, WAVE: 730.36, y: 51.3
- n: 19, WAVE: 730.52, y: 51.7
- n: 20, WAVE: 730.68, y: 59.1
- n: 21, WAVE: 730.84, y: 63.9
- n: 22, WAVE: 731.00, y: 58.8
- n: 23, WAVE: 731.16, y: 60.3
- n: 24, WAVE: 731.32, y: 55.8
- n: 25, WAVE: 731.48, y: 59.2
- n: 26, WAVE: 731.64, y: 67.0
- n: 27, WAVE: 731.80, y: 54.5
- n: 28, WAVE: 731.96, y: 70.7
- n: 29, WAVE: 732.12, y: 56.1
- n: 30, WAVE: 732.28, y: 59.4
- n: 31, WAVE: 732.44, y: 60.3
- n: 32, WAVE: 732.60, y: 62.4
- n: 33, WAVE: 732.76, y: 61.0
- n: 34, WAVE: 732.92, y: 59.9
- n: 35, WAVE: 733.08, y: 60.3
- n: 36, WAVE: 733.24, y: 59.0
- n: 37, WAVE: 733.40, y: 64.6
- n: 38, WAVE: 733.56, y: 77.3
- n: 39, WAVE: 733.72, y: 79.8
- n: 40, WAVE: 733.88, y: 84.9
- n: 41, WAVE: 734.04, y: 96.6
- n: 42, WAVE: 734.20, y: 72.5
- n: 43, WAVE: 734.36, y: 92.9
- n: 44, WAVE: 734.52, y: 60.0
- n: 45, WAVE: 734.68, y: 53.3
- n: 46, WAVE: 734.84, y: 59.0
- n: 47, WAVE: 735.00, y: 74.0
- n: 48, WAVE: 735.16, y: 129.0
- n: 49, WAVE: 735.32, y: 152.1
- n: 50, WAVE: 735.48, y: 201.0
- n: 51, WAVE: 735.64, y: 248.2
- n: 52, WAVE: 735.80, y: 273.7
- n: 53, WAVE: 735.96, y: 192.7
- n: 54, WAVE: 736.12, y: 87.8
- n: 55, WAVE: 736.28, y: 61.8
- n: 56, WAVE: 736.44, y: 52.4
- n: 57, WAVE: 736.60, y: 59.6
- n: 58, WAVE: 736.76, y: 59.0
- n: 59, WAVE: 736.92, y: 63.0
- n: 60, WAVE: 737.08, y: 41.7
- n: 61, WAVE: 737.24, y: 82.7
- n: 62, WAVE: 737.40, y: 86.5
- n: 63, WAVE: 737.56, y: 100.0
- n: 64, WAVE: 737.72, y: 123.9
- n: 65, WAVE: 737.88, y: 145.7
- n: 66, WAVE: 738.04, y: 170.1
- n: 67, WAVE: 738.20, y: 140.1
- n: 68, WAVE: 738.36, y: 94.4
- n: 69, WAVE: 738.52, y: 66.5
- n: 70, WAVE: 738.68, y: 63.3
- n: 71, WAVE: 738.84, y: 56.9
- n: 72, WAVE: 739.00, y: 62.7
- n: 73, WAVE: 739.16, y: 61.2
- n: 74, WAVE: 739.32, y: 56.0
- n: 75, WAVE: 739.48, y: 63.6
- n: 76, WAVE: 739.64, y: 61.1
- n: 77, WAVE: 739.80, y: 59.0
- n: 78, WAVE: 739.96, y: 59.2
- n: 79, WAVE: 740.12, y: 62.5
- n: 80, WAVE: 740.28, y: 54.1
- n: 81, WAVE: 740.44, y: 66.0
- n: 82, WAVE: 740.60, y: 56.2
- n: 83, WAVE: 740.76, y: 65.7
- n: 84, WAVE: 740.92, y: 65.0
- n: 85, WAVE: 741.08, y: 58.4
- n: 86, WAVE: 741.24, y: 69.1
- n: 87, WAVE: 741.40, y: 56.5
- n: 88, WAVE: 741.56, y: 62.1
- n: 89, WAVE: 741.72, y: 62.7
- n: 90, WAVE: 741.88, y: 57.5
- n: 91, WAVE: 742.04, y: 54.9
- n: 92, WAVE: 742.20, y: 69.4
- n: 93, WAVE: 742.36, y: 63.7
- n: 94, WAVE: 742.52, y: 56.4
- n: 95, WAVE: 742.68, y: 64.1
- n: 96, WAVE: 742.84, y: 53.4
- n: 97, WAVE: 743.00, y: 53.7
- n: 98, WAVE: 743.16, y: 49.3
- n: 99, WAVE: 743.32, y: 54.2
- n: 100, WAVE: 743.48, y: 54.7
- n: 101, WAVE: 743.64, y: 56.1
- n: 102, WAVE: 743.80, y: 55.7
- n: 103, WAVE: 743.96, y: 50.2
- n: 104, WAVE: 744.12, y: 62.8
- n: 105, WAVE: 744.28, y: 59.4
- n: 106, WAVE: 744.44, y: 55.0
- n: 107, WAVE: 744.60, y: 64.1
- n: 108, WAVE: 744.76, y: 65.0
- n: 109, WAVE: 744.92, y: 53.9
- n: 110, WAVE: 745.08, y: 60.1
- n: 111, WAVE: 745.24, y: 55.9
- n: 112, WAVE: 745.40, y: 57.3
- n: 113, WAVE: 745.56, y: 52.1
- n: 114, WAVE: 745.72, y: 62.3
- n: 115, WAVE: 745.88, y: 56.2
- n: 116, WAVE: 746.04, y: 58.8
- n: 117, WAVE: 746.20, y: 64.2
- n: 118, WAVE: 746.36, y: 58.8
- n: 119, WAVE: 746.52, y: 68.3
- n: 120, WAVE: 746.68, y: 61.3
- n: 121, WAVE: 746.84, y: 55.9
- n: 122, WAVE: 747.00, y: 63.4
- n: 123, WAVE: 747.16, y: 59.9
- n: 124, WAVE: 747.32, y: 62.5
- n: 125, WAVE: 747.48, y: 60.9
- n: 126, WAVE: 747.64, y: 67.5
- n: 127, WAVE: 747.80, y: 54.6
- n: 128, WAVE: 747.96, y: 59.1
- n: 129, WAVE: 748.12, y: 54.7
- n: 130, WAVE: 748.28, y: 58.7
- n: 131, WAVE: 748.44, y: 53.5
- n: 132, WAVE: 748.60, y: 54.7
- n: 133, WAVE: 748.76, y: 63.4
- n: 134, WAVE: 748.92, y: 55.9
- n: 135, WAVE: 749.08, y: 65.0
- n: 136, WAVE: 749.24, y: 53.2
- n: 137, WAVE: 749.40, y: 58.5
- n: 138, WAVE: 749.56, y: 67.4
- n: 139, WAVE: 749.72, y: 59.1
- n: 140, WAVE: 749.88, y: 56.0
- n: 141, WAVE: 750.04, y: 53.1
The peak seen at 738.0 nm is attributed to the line [N II]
